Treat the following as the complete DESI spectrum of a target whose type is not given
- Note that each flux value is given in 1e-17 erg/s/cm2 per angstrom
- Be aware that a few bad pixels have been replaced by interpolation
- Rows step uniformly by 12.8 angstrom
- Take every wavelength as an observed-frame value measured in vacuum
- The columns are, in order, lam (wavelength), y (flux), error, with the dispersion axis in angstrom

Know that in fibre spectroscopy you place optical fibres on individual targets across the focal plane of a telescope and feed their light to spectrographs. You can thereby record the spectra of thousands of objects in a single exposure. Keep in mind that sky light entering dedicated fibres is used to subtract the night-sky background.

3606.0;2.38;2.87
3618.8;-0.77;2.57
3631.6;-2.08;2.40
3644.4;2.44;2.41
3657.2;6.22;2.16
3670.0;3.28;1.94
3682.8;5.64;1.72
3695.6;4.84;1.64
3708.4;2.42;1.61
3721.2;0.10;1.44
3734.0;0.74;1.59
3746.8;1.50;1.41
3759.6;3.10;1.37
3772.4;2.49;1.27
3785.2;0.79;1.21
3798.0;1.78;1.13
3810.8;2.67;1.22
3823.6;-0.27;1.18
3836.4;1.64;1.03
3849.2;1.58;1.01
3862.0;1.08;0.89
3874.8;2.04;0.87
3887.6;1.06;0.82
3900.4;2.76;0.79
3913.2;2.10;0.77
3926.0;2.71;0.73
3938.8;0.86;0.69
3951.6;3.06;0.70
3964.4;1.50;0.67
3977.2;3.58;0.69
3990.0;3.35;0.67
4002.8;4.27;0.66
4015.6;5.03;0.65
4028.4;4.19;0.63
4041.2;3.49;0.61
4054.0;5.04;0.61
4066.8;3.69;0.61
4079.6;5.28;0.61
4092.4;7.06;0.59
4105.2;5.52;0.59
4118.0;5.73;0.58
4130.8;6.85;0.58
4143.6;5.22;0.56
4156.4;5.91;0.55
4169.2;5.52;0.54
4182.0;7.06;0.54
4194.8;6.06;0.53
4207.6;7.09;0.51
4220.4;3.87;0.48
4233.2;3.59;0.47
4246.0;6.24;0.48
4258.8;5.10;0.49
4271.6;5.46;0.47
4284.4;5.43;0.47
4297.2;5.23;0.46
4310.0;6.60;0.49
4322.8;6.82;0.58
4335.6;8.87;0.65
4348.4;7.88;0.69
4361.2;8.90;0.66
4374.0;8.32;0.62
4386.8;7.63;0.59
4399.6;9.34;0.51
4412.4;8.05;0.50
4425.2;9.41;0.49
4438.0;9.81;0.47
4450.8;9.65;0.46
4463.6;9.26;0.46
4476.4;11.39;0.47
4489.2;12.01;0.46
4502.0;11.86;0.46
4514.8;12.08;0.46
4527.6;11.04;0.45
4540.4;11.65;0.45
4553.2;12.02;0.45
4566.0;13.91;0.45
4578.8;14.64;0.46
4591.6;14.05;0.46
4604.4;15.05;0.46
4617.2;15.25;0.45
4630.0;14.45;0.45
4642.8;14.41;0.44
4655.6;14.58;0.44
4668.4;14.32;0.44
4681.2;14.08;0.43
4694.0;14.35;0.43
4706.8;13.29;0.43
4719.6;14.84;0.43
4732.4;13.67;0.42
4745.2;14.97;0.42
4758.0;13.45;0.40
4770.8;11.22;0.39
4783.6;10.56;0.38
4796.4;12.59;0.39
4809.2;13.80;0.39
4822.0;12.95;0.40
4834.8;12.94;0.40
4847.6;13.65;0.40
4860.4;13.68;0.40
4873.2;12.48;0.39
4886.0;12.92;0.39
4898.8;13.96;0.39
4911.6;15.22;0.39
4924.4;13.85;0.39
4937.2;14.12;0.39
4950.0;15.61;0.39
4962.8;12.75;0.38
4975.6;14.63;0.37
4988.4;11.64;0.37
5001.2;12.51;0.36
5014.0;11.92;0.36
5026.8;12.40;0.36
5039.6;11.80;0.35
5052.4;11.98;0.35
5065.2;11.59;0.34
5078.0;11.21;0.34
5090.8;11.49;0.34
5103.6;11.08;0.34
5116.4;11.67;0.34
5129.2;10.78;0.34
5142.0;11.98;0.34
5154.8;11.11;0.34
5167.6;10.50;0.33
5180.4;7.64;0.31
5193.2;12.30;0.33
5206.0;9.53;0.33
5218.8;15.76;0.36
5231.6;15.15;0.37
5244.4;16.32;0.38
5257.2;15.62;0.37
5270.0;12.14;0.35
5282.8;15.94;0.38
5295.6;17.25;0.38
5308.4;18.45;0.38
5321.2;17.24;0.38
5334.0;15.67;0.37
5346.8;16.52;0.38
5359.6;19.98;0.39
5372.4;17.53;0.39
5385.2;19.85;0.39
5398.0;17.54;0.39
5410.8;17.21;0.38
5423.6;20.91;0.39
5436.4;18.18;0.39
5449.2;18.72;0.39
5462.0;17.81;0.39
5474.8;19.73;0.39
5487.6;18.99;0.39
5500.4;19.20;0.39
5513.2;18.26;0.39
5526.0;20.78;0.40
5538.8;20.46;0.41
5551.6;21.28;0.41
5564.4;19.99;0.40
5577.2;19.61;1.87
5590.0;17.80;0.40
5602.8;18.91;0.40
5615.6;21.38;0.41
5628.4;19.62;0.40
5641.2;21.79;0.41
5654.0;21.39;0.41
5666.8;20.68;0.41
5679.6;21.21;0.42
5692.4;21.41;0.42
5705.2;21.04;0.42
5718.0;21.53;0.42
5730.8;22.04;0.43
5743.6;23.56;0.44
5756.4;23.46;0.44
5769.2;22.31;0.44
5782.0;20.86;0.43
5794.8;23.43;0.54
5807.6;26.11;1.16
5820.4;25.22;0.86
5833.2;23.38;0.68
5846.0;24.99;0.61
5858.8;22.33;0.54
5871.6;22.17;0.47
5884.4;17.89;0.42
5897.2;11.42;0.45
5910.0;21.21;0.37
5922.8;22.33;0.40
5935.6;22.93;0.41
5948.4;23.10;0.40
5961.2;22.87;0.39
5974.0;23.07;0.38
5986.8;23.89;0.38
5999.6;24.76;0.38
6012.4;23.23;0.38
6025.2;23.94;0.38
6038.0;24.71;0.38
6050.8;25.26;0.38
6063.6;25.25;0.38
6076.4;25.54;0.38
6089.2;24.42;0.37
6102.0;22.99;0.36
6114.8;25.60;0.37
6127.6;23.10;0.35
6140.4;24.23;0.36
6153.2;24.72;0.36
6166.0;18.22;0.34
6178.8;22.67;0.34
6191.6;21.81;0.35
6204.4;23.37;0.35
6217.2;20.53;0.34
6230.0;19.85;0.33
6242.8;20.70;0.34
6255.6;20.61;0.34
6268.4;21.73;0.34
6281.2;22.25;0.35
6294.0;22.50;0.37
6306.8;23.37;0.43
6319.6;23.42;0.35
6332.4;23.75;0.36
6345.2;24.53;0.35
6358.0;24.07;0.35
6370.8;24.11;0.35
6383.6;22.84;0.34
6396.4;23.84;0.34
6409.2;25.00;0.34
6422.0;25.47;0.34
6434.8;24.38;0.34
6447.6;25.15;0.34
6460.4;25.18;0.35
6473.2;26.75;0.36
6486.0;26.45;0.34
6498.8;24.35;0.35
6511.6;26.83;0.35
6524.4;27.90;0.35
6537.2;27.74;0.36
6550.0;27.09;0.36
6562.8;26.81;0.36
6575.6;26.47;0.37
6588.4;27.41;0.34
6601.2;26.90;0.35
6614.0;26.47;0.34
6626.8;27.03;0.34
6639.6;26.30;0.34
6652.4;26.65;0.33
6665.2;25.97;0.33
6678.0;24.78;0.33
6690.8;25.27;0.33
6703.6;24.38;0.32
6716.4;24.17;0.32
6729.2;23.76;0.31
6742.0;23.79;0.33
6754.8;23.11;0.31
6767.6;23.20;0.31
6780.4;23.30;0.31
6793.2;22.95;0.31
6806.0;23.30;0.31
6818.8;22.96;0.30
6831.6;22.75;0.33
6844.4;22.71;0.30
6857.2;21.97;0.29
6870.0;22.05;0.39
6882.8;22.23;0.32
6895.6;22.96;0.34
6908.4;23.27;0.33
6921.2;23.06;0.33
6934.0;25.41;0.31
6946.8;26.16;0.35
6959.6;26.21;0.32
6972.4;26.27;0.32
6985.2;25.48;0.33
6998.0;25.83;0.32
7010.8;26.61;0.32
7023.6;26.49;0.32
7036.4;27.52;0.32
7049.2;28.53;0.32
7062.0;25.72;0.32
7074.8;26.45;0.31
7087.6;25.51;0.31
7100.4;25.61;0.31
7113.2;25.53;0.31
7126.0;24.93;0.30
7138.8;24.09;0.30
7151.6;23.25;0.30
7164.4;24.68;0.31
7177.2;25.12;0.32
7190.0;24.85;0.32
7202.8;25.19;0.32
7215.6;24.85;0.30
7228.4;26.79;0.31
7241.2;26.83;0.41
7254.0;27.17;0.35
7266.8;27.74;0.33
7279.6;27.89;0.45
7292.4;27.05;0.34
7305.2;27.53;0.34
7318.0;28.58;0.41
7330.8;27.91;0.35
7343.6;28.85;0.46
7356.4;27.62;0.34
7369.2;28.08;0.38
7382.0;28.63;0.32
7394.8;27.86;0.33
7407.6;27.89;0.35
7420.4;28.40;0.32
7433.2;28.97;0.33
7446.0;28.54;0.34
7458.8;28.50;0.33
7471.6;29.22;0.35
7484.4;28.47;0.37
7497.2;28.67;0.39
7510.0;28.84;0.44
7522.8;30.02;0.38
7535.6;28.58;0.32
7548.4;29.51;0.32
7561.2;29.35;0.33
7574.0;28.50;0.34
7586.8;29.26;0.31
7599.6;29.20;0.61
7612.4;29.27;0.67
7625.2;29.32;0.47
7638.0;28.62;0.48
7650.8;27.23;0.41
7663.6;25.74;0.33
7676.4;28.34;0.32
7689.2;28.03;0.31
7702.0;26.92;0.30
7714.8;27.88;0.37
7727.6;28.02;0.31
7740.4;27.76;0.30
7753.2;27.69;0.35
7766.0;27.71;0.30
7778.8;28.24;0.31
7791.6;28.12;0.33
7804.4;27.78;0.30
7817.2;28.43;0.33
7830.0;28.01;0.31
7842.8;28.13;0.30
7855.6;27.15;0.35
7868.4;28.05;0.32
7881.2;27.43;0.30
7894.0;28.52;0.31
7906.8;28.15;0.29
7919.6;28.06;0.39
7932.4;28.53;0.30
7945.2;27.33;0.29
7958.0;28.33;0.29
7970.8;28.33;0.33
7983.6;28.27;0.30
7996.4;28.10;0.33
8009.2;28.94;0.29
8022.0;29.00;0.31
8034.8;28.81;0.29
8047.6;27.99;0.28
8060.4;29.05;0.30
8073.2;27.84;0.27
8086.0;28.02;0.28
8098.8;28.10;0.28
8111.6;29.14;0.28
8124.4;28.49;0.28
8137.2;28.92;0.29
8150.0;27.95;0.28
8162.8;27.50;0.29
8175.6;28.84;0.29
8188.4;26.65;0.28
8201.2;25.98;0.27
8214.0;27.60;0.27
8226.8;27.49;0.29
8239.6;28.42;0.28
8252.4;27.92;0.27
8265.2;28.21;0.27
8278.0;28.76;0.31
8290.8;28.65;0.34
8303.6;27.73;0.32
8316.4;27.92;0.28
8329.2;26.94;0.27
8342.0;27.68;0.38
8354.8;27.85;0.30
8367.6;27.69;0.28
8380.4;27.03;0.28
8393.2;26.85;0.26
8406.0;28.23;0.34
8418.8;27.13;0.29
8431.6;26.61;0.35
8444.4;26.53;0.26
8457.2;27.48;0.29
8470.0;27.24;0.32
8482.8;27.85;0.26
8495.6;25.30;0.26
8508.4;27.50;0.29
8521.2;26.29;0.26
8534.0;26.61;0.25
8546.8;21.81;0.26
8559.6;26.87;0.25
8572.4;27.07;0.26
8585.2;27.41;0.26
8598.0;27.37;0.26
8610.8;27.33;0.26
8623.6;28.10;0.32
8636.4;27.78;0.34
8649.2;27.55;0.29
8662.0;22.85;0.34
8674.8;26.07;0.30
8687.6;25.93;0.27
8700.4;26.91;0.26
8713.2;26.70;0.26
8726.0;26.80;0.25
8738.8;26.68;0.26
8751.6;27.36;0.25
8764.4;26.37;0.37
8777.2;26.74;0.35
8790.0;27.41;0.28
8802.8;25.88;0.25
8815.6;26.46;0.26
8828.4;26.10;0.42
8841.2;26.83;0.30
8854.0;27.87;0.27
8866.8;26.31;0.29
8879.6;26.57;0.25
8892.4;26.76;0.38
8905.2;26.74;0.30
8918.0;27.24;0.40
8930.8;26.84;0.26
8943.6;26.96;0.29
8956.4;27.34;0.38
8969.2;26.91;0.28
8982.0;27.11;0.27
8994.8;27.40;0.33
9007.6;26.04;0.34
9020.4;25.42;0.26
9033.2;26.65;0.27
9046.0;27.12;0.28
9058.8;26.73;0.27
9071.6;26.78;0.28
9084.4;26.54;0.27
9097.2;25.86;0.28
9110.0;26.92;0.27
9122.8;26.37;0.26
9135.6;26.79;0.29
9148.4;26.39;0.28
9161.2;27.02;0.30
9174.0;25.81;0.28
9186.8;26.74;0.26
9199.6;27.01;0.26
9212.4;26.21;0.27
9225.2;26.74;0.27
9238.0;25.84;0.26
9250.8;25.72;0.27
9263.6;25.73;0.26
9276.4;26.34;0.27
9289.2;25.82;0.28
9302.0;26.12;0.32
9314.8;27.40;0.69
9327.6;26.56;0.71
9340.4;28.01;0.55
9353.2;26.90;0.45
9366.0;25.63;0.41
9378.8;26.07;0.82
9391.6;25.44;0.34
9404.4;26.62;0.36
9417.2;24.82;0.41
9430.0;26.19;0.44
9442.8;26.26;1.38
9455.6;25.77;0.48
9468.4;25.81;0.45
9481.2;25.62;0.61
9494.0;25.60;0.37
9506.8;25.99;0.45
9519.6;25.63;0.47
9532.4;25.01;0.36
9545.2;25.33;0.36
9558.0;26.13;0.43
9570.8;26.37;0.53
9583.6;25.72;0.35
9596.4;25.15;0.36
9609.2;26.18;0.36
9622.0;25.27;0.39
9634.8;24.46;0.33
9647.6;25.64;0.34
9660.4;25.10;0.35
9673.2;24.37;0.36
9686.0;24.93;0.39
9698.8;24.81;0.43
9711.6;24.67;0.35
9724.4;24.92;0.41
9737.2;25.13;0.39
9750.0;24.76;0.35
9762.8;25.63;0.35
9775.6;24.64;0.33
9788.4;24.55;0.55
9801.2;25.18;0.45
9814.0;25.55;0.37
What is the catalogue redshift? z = 0.000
